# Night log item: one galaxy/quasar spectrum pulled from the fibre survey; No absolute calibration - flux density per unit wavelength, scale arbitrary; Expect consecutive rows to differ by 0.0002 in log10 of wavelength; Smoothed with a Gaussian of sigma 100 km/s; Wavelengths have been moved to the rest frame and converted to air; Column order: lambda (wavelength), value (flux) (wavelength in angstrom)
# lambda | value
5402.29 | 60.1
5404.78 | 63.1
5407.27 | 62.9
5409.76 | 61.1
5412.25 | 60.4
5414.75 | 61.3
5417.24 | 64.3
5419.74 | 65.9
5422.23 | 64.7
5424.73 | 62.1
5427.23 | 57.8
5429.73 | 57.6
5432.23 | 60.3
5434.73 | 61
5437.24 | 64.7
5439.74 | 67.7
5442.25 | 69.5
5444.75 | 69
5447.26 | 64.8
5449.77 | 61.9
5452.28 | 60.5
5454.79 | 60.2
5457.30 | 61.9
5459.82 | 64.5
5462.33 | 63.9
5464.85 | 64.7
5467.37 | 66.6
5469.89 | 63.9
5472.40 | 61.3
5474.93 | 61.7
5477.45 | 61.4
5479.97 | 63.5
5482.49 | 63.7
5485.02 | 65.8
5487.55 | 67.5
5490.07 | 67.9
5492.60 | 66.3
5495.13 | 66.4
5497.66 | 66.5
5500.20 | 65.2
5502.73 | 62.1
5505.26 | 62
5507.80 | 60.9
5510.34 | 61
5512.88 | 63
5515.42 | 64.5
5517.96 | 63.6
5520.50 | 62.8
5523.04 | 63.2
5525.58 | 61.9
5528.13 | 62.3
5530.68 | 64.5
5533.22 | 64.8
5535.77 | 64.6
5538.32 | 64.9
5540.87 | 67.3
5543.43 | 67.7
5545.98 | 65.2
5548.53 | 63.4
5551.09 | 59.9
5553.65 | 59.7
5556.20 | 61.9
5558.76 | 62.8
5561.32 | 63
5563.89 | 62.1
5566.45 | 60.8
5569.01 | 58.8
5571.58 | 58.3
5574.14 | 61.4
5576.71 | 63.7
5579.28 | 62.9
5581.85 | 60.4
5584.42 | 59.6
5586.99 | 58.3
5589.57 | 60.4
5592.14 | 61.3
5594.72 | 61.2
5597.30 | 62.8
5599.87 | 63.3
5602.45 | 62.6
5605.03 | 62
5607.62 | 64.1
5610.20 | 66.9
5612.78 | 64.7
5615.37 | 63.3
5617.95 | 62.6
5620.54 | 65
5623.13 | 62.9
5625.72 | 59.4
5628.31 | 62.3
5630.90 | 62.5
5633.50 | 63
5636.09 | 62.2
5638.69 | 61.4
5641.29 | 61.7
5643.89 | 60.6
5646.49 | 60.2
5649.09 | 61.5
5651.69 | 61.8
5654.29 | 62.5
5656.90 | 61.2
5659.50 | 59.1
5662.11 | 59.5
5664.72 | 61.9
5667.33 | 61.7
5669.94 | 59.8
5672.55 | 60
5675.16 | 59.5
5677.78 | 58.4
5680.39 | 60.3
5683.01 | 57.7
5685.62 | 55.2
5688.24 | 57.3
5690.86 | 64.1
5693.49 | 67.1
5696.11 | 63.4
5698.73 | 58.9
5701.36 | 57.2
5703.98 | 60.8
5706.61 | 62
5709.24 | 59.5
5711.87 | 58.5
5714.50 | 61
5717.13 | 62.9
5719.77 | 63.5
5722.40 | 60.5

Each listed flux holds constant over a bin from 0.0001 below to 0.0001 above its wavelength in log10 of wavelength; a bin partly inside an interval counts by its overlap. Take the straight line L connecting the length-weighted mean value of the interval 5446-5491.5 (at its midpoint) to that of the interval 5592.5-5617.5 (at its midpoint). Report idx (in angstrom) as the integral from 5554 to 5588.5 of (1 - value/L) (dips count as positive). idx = 1.3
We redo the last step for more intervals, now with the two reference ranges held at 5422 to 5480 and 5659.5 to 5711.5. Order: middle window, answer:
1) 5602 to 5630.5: -1.0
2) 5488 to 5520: -0.9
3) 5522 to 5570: -0.9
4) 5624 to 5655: -0.4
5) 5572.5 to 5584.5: 0.0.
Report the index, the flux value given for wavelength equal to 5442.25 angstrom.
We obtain 69.5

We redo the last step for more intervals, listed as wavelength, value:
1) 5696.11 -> 63.4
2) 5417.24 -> 64.3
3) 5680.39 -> 60.3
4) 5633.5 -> 63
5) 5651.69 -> 61.8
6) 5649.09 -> 61.5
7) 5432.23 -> 60.3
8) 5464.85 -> 64.7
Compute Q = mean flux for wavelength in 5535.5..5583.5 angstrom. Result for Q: 62.5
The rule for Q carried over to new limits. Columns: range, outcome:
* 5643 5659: 61.2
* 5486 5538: 64.1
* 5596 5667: 62.2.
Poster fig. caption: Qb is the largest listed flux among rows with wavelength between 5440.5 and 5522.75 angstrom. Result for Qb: 69.5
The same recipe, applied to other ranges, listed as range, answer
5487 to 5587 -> 67.9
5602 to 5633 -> 66.9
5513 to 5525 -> 64.5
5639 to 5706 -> 67.1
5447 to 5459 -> 64.8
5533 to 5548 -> 67.7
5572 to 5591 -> 63.7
